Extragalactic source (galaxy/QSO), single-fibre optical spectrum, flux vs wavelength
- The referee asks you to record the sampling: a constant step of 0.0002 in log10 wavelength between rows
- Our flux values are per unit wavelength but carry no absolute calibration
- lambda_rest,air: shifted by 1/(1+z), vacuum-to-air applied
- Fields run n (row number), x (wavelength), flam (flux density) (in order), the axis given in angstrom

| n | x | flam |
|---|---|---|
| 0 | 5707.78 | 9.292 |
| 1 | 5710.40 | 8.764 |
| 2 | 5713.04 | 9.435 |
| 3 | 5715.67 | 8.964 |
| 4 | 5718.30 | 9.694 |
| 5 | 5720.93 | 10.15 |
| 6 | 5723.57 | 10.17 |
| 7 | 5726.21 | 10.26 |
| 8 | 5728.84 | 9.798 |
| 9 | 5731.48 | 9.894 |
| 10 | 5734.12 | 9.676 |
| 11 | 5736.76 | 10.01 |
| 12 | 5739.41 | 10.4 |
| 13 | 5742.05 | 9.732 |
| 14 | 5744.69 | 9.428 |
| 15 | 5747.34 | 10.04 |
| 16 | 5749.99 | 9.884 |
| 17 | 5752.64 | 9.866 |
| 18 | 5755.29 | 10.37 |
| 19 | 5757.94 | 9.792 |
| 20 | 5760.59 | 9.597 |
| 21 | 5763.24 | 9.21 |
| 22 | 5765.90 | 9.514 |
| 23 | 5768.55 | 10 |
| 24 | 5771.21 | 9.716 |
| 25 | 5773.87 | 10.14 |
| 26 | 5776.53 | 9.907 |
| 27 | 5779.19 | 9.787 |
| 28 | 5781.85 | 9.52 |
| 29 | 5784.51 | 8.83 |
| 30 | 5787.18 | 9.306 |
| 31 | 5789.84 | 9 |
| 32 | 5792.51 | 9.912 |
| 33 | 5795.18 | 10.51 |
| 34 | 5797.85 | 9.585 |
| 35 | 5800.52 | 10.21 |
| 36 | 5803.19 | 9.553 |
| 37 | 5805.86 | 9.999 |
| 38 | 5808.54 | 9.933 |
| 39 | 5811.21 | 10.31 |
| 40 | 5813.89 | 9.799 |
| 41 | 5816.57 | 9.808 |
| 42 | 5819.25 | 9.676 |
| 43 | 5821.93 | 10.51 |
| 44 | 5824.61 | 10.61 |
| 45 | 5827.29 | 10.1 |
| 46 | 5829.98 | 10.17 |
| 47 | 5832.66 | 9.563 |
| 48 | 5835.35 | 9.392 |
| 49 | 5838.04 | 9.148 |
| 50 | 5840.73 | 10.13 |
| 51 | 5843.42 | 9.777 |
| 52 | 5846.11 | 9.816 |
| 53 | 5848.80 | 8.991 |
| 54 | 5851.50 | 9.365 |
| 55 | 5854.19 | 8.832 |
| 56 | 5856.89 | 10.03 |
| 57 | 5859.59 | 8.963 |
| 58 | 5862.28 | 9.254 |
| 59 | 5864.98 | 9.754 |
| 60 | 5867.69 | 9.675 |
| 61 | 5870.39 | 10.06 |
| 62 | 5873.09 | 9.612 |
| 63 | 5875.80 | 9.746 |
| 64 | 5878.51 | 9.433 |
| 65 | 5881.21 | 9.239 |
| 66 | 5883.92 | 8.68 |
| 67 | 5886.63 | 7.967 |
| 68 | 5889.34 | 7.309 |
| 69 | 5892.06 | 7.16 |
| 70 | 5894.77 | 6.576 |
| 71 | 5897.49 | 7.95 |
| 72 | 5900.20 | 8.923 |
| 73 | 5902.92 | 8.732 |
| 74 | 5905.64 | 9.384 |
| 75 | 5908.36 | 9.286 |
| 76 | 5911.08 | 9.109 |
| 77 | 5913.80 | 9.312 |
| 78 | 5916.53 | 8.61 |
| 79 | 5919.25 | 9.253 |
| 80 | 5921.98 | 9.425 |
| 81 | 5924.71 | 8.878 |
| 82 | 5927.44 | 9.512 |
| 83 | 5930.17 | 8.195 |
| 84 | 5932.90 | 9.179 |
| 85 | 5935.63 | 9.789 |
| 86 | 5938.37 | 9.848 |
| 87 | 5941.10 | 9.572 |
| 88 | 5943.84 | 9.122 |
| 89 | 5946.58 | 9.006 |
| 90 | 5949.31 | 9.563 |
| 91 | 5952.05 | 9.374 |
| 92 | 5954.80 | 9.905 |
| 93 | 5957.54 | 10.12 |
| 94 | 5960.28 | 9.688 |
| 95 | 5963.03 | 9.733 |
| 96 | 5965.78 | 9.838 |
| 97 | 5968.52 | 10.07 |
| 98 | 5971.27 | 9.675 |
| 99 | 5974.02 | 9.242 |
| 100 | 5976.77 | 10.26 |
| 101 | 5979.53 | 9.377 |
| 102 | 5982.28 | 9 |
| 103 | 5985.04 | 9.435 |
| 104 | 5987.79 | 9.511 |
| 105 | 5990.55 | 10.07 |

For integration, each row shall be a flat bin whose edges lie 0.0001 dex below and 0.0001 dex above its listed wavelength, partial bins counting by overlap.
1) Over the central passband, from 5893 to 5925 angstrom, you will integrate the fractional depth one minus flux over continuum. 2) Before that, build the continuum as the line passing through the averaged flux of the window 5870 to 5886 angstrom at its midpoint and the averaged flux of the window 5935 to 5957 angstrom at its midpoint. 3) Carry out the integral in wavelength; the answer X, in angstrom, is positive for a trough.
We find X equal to 2.3 angstrom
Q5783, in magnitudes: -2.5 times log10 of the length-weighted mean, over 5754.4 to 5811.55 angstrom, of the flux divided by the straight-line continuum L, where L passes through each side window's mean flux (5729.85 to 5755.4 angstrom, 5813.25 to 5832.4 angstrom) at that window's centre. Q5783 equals 0.027 mag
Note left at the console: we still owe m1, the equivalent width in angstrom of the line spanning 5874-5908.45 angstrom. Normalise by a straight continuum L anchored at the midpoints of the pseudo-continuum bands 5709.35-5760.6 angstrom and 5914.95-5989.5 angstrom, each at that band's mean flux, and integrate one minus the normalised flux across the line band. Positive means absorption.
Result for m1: 3.88 angstrom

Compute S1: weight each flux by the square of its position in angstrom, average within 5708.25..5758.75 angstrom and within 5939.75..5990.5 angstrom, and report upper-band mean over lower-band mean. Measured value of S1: 1.1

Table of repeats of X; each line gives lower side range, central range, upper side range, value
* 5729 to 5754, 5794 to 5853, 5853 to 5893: -3.1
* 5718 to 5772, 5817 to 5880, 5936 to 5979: 0.6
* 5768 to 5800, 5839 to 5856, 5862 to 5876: 0.4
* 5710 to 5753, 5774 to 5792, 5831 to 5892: 0.2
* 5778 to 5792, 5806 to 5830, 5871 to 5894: -2.7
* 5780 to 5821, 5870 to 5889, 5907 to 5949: 0.6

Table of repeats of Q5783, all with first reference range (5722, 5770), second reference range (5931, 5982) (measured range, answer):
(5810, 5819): -0.02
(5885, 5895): 0.30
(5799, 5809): -0.01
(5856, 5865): 0.03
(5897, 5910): 0.09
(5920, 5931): 0.07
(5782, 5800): 0.03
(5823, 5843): -0.01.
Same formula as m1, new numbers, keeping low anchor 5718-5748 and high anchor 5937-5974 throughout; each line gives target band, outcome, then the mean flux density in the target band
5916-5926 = 0.63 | 9.08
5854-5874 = 0.42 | 9.56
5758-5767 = 0.38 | 9.49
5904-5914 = 0.47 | 9.26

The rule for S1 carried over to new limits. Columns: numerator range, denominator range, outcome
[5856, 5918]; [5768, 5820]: 0.94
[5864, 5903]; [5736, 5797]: 0.93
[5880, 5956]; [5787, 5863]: 0.94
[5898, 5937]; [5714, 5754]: 0.98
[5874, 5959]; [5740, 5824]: 0.96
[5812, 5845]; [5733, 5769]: 1.03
